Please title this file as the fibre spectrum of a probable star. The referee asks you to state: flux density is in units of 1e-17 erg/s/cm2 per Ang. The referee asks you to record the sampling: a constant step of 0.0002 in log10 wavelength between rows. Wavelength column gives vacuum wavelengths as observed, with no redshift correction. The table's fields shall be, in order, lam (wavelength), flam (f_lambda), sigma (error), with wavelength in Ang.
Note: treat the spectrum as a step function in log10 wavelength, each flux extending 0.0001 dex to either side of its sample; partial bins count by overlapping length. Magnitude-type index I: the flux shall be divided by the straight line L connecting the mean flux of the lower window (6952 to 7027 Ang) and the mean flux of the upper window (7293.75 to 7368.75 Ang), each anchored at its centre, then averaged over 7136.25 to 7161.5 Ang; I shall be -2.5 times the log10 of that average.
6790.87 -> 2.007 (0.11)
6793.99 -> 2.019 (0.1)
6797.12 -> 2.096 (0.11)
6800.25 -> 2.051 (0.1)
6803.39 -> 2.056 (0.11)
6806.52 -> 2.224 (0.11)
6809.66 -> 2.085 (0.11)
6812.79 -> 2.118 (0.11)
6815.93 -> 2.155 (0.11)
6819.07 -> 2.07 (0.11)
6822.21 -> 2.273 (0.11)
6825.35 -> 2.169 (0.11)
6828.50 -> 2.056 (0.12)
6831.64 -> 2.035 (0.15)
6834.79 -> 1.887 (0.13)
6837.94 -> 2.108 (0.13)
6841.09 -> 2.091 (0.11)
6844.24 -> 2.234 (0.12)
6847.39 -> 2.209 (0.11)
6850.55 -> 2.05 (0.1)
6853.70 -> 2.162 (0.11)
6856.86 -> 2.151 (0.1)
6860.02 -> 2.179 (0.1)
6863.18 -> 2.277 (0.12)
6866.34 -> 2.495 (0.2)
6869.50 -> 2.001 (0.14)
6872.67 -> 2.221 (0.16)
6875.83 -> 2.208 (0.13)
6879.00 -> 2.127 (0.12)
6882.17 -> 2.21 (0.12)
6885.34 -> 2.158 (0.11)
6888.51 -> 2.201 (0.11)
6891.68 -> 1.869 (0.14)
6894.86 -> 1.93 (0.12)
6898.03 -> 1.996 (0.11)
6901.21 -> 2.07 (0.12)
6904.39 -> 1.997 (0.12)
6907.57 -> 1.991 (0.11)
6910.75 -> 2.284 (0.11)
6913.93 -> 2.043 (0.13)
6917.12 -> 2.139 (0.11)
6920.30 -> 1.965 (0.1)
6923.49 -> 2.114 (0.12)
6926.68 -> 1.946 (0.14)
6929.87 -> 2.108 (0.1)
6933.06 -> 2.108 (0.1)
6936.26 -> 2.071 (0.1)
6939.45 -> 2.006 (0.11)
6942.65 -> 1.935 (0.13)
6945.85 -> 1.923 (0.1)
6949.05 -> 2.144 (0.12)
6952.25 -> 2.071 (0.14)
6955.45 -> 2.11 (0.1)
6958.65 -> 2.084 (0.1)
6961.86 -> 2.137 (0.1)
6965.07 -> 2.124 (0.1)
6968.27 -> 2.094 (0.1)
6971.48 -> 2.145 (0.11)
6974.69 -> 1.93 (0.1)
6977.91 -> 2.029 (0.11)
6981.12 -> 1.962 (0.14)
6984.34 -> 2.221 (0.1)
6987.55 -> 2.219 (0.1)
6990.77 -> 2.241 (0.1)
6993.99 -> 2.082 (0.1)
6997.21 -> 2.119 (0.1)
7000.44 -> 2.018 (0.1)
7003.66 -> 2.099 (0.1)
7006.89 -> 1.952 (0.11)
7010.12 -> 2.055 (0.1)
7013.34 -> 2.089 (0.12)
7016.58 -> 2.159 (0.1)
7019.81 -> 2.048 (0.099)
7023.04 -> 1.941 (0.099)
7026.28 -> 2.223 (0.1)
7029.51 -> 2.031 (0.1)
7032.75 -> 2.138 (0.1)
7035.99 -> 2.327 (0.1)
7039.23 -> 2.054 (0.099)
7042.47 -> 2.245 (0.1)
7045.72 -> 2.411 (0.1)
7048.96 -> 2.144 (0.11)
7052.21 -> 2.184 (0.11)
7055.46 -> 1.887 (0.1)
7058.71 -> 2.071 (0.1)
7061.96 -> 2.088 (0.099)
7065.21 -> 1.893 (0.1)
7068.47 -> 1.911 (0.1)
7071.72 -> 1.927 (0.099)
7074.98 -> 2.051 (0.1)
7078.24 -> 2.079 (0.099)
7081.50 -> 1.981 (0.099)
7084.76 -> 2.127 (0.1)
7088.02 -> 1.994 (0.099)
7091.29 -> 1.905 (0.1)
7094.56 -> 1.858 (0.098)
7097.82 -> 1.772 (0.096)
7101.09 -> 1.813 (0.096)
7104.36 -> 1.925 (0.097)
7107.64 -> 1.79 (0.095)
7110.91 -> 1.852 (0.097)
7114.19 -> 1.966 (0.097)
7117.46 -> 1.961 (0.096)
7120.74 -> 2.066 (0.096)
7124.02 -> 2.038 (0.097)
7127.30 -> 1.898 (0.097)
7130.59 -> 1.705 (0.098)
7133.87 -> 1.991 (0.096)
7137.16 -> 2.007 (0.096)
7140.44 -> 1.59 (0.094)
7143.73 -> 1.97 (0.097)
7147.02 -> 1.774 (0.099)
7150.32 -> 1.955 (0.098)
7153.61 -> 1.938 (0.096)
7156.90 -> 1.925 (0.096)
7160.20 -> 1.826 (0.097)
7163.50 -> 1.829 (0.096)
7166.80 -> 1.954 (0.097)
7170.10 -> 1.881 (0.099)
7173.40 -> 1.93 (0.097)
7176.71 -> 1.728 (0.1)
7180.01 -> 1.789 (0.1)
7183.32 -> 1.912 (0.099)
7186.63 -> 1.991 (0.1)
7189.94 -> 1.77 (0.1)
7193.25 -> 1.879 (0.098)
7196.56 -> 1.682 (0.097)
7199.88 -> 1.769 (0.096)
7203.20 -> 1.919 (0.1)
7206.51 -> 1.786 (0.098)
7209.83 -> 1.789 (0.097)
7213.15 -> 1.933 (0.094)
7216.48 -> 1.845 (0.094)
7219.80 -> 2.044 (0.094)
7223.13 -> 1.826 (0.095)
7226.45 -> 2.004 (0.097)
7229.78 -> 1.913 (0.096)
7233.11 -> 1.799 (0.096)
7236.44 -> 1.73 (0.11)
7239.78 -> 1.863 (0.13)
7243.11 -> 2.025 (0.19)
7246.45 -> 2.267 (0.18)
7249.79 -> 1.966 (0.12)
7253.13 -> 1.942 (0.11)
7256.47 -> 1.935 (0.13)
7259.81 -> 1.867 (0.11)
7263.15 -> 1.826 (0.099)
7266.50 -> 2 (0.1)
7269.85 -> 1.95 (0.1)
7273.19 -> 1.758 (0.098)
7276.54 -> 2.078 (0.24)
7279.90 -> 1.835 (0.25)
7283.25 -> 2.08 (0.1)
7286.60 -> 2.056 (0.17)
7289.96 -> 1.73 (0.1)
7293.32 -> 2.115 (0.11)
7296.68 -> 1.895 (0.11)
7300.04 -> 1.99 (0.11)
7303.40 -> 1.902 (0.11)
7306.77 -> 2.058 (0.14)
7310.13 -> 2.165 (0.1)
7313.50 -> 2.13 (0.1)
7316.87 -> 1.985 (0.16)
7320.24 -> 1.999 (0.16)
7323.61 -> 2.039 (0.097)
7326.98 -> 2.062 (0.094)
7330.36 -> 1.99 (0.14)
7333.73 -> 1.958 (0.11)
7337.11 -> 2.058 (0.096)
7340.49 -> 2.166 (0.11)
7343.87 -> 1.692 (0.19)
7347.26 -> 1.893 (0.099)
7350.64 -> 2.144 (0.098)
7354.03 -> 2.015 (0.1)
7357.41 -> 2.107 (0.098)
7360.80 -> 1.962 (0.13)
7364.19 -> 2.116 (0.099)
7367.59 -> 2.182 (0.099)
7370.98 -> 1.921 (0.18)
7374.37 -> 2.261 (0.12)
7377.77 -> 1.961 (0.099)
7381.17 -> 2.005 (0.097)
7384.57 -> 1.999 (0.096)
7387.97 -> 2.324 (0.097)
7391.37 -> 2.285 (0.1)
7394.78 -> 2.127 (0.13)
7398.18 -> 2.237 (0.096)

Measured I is 0.10 mag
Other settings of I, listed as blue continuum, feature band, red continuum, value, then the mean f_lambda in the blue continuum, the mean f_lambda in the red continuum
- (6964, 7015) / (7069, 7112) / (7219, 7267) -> 0.05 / 2.09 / 1.93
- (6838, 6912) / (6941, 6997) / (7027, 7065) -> 0.03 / 2.13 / 2.14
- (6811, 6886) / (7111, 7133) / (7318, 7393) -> 0.09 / 2.15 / 2.05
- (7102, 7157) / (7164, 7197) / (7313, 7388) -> 0.04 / 1.9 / 2.03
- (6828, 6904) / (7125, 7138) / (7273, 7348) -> 0.08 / 2.12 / 1.99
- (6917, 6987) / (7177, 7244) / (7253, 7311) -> 0.07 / 2.06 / 1.95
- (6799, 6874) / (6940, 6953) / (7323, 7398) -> 0.06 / 2.14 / 2.06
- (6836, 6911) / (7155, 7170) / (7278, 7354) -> 0.09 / 2.13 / 2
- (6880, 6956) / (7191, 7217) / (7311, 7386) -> 0.12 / 2.06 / 2.03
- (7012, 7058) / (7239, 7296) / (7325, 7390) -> 0.06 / 2.13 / 2.04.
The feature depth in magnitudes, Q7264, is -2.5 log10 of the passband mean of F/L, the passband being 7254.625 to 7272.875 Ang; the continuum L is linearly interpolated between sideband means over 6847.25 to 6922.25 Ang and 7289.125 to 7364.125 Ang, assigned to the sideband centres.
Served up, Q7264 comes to 0.07 mag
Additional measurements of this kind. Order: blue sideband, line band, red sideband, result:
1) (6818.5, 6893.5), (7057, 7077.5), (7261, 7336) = 0.04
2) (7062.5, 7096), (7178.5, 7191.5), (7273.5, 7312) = 0.06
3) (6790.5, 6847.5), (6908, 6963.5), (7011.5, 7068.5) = 0.02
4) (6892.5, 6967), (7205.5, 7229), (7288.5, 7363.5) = 0.07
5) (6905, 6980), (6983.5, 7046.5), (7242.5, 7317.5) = -0.04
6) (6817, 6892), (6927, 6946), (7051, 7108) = 0.03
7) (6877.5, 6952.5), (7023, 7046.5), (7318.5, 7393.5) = -0.06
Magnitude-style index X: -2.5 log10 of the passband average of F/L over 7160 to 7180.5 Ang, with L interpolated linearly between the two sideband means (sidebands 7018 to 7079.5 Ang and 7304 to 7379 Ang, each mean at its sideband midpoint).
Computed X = 0.12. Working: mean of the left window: 2.09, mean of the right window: 2.04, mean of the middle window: 1.85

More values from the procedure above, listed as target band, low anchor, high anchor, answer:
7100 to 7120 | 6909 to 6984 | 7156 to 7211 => 0.01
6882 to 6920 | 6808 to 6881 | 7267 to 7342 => 0.03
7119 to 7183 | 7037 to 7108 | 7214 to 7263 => 0.05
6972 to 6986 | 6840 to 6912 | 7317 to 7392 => 0.04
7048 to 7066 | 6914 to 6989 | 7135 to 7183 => -0.04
